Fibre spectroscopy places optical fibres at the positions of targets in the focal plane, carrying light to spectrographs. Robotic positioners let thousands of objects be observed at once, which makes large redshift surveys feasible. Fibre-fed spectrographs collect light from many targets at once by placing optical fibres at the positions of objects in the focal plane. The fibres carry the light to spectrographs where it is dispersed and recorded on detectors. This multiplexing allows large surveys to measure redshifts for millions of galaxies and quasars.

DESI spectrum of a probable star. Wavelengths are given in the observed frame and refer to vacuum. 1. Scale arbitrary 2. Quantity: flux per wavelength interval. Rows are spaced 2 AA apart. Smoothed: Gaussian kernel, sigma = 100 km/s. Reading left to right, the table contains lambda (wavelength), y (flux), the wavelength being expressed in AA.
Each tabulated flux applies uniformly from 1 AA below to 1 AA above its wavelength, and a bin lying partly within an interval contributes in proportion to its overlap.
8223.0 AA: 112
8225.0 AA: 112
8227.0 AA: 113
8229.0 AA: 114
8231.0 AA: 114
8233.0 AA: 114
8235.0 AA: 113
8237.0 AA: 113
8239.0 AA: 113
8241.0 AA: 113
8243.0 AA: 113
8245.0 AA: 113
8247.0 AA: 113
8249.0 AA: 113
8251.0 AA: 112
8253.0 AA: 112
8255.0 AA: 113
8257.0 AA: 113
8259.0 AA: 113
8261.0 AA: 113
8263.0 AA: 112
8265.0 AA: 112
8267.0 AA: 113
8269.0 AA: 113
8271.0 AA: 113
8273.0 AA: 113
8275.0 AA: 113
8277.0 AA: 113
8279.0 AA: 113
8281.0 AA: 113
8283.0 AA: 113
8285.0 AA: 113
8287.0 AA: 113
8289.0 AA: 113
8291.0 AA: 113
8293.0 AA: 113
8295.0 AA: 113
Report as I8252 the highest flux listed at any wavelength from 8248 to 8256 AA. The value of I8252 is 113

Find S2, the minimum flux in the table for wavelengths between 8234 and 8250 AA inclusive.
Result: 113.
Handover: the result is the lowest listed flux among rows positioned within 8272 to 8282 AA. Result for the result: 113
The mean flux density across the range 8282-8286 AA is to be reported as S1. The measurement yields 113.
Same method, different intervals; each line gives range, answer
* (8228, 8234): 114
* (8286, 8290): 113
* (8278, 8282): 113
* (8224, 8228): 112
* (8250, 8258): 112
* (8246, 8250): 113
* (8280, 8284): 113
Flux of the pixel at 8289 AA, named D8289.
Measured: 113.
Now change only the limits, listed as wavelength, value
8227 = 113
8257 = 113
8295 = 113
